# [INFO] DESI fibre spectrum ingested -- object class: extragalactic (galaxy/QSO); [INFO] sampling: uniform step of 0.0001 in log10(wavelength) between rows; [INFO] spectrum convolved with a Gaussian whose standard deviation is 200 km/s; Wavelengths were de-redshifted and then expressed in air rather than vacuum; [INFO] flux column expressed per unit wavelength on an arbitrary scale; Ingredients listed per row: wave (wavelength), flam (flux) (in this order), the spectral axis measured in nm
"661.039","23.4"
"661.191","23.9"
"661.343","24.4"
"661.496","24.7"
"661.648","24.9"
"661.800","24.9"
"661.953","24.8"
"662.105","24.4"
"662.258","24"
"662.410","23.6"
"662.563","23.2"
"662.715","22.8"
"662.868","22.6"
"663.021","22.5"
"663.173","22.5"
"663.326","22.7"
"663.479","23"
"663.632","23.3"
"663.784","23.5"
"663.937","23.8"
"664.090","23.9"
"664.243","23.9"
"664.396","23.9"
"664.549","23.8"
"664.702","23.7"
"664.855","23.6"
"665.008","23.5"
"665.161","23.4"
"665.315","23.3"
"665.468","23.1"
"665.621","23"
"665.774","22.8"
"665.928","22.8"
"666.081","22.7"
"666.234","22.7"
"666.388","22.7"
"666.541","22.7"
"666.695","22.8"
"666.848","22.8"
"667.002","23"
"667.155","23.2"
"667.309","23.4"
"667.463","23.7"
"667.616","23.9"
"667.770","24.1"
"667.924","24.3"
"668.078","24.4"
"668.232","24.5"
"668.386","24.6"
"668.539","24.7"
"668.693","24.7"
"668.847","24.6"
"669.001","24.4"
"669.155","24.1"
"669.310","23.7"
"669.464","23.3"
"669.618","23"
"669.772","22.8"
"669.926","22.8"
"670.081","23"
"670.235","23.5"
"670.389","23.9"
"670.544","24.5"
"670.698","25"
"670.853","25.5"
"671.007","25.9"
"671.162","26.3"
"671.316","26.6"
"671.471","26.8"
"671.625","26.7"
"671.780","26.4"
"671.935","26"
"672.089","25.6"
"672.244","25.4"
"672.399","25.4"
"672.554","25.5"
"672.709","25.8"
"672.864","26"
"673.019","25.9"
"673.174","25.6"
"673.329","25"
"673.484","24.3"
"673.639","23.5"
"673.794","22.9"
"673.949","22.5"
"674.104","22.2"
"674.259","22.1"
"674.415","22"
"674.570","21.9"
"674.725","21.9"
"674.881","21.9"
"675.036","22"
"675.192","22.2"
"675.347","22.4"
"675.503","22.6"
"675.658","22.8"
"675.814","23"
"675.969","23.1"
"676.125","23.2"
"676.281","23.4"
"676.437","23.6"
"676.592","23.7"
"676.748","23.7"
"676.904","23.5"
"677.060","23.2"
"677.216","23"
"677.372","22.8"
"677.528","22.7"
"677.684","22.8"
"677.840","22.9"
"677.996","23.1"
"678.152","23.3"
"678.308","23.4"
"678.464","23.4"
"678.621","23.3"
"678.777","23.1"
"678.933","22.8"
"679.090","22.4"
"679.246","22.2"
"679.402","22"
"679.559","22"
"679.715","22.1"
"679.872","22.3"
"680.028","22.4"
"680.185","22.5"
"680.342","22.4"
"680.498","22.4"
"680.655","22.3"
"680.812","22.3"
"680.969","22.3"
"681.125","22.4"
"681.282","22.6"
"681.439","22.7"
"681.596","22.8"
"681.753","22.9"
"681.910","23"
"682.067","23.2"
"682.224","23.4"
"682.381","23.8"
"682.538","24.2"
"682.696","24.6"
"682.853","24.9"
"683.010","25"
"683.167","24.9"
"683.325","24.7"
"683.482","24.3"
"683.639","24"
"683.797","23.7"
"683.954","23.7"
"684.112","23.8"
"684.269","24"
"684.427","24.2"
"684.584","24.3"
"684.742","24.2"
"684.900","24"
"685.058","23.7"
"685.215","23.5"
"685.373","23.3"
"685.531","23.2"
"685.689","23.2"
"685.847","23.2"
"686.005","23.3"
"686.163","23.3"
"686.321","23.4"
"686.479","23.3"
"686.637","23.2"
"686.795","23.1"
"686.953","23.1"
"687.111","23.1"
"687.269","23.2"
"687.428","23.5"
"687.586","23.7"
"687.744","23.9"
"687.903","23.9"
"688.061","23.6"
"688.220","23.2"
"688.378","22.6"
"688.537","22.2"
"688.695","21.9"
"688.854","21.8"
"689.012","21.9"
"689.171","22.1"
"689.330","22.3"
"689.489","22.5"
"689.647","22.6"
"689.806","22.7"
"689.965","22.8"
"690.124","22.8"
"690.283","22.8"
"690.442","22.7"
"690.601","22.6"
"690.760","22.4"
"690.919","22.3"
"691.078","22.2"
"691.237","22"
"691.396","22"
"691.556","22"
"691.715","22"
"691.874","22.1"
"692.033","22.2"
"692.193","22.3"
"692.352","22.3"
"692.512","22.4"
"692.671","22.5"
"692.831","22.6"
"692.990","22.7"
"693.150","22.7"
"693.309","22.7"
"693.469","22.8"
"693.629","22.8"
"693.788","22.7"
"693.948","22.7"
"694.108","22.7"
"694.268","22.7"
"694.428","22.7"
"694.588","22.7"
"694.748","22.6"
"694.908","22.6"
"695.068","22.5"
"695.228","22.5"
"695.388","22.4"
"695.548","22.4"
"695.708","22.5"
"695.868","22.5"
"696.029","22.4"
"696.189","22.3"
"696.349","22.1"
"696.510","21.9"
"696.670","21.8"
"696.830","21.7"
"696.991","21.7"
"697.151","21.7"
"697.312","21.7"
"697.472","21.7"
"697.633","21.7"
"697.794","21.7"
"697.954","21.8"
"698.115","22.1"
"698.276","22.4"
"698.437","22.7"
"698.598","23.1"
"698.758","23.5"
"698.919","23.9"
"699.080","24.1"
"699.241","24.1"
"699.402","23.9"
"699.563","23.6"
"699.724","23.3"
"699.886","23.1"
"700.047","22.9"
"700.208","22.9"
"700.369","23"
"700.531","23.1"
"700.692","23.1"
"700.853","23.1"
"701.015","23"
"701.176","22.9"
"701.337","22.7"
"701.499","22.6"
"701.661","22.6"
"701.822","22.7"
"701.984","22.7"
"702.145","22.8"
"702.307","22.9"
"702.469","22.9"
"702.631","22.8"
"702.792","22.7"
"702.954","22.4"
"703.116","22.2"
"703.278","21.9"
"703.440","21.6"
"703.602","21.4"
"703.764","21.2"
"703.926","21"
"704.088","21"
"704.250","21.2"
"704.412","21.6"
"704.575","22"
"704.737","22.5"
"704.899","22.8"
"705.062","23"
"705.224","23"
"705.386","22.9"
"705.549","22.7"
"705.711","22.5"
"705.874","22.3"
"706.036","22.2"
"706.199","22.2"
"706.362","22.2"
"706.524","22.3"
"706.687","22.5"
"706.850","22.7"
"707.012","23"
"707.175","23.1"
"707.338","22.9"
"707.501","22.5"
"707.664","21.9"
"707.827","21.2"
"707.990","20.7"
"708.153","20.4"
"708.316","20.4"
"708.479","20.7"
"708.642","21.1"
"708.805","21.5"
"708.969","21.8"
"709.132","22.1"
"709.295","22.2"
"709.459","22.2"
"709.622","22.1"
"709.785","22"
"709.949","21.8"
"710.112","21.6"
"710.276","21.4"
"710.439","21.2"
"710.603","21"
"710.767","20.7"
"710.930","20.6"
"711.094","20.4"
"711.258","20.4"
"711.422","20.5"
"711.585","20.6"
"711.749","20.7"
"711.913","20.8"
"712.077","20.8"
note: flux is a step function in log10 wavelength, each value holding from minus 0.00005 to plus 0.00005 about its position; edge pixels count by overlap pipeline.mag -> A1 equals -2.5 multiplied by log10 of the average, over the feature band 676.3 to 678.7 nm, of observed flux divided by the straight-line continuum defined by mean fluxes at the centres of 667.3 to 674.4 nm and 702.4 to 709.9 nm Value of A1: 0.038 mag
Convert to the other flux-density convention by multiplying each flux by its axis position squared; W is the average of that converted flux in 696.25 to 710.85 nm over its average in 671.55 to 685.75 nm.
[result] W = 1.02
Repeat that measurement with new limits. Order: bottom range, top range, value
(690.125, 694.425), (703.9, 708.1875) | 1.03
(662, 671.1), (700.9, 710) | 1.05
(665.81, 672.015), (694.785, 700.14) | 1.02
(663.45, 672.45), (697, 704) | 1.03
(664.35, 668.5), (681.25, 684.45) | 1.07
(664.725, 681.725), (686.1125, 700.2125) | 1.02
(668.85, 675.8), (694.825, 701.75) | 1.01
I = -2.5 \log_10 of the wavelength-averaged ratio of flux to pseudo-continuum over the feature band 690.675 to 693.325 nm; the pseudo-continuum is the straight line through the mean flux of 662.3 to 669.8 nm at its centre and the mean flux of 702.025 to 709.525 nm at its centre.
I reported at 0.01 mag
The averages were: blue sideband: 23.5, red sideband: 22.1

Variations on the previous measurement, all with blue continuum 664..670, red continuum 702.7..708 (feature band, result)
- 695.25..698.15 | 0.023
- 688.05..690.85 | 0.012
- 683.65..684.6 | -0.046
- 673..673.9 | -0.049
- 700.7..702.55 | -0.024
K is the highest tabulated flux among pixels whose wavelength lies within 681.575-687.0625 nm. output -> 25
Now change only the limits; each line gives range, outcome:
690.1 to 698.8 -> 23.5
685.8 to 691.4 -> 23.9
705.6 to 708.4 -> 23.1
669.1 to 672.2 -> 26.8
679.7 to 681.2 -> 22.5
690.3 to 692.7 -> 22.7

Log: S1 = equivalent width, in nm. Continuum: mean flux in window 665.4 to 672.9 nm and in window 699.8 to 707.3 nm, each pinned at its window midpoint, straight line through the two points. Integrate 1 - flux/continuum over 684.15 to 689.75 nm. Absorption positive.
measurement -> 0.04 nm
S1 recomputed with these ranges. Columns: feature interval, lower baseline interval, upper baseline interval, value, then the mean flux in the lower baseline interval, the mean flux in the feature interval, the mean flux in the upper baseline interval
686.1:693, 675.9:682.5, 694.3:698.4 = -0.068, 22.9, 22.7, 22.2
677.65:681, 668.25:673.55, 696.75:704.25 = 0.224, 24.9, 22.6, 22.5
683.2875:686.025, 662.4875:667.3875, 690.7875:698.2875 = -0.148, 23.1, 23.8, 22.3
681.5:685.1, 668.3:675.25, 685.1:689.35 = -0.093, 24.3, 24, 23.1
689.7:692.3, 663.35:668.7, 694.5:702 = 0.053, 23.5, 22.4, 22.6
